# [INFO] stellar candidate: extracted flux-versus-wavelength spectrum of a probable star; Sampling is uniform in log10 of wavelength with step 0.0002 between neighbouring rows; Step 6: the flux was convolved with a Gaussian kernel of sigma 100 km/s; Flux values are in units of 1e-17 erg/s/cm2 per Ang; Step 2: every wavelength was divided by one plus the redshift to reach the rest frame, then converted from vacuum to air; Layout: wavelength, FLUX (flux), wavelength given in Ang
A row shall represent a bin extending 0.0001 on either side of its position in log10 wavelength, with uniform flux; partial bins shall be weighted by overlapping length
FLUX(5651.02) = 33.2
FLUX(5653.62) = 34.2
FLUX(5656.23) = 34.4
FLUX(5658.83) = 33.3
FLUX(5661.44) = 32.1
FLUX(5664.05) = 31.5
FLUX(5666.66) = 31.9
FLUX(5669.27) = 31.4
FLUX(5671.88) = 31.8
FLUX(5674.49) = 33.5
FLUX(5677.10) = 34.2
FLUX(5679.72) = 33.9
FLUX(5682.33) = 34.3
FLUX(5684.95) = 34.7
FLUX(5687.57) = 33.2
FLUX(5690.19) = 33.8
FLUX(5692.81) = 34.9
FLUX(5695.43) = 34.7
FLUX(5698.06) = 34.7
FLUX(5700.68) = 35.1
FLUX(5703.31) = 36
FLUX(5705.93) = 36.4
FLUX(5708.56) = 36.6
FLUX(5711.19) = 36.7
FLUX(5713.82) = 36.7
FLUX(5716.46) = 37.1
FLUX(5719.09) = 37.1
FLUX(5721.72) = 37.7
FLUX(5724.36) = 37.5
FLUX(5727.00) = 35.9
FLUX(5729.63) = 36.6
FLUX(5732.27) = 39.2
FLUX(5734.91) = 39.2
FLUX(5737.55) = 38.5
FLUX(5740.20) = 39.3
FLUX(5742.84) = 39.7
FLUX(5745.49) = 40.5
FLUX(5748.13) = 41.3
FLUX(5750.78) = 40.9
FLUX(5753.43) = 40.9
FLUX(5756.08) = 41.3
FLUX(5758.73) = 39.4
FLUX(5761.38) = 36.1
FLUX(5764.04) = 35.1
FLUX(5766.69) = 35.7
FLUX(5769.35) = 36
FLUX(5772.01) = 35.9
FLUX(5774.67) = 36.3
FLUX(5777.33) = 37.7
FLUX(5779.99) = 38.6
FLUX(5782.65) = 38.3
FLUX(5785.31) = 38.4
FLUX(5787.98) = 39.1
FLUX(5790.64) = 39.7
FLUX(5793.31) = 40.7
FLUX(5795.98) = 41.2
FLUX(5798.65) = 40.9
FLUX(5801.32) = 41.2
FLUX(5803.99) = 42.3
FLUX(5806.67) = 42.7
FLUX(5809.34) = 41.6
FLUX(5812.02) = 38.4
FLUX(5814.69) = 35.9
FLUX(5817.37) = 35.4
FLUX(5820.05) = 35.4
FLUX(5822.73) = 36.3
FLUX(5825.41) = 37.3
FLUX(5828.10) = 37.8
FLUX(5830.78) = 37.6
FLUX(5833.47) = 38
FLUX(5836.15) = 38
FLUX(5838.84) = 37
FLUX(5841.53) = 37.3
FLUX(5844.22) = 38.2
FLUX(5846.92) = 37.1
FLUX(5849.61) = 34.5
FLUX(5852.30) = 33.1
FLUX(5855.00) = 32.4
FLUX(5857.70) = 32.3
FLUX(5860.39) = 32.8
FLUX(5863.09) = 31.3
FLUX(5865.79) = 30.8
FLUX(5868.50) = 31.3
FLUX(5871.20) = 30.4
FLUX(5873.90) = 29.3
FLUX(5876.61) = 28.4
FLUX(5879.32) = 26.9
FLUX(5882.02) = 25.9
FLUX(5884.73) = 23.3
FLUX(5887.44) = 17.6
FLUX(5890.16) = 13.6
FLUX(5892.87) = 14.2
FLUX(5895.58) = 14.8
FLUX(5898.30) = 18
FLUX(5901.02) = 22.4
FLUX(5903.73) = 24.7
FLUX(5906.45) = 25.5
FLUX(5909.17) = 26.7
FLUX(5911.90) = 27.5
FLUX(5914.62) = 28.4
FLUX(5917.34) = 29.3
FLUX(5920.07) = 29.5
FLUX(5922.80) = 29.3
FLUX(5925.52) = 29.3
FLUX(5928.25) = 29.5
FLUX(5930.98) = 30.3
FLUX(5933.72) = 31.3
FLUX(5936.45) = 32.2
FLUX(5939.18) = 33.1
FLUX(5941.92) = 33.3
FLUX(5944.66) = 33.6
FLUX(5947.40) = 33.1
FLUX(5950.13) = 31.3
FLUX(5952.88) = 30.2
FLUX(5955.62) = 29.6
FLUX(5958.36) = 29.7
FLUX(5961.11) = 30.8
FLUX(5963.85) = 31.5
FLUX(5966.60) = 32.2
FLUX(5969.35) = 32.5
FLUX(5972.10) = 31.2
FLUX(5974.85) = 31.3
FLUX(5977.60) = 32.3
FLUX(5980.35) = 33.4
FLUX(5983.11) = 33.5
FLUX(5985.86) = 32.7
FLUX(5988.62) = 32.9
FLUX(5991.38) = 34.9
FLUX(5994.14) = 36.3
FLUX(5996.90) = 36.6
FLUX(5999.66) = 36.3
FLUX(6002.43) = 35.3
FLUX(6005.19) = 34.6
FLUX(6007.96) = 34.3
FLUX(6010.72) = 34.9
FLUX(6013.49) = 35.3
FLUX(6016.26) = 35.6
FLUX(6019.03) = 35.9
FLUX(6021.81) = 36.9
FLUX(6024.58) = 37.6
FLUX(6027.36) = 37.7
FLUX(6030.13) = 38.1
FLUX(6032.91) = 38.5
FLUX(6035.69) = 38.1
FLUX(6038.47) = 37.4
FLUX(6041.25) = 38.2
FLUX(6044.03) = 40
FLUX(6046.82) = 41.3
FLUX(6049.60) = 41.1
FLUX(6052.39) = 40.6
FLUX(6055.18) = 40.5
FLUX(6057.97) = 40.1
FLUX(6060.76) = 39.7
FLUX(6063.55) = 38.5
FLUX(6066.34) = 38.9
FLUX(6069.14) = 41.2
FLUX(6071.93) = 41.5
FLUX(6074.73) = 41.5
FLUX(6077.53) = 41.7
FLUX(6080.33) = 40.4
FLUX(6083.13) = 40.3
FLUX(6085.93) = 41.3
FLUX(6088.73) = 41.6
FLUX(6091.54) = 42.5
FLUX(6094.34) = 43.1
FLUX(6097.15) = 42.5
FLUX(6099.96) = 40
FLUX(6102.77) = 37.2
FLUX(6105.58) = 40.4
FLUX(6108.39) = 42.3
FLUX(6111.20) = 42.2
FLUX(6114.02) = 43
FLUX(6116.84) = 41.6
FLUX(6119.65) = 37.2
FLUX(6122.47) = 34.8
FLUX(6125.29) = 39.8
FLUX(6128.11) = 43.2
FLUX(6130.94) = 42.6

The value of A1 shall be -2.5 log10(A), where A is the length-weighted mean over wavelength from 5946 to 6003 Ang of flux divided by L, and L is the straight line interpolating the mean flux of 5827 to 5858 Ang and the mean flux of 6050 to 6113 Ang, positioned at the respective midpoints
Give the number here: 0.18 mag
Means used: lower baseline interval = 36.2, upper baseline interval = 40.8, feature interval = 32.7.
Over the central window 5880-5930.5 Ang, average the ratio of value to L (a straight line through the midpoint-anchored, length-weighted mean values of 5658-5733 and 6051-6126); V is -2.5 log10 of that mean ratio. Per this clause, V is 0.50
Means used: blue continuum 34.9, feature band 24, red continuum 40.5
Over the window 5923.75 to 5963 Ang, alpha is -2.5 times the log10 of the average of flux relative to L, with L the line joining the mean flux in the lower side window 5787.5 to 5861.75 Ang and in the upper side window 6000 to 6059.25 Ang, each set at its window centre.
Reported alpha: 0.20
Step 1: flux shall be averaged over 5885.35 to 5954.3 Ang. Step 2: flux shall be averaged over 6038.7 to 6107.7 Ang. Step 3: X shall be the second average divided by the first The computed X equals 1.5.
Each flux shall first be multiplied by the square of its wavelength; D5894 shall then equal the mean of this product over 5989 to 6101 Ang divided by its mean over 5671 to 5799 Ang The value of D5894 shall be 1.2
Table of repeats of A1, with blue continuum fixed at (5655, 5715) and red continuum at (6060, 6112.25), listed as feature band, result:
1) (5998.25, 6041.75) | 0.093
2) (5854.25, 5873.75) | 0.181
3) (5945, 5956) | 0.224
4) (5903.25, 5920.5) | 0.355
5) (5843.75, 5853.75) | 0.044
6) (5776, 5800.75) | -0.103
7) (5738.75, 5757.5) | -0.152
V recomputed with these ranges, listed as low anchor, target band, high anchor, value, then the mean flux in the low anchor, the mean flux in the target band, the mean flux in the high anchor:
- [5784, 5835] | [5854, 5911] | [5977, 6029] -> 0.43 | 38.9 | 25.3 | 35.2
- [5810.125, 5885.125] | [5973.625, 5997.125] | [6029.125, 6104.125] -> 0.13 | 33.8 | 33.6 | 40.2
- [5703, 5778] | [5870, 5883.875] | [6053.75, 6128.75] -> 0.36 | 37.9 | 28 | 40.6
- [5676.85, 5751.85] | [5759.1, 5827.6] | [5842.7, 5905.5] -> -0.20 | 36.8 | 38.3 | 27.1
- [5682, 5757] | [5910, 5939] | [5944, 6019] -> 0.15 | 37.3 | 29.7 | 33.2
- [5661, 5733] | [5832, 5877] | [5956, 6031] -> 0.02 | 35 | 33.8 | 34.2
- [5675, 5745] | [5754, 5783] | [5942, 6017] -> -0.05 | 36.3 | 37.4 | 33.2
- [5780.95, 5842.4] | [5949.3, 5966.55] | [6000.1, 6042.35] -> 0.21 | 38.7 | 30.6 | 36.5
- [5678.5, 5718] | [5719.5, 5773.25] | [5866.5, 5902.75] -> -0.19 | 35.3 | 38.3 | 22.9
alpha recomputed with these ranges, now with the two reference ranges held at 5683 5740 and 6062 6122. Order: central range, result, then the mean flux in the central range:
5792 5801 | -0.10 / 41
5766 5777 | 0.03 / 36.1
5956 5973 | 0.25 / 31.2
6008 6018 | 0.14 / 35.2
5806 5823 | -0.01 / 37.9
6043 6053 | -0.01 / 40.8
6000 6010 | 0.14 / 34.9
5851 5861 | 0.17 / 32.6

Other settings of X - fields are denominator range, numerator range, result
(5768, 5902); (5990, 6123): 1.17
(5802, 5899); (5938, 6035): 1.06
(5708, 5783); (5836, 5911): 0.74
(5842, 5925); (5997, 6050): 1.35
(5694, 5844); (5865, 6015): 0.78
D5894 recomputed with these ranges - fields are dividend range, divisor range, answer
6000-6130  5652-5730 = 1.29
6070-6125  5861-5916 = 1.77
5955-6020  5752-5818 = 0.93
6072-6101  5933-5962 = 1.37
